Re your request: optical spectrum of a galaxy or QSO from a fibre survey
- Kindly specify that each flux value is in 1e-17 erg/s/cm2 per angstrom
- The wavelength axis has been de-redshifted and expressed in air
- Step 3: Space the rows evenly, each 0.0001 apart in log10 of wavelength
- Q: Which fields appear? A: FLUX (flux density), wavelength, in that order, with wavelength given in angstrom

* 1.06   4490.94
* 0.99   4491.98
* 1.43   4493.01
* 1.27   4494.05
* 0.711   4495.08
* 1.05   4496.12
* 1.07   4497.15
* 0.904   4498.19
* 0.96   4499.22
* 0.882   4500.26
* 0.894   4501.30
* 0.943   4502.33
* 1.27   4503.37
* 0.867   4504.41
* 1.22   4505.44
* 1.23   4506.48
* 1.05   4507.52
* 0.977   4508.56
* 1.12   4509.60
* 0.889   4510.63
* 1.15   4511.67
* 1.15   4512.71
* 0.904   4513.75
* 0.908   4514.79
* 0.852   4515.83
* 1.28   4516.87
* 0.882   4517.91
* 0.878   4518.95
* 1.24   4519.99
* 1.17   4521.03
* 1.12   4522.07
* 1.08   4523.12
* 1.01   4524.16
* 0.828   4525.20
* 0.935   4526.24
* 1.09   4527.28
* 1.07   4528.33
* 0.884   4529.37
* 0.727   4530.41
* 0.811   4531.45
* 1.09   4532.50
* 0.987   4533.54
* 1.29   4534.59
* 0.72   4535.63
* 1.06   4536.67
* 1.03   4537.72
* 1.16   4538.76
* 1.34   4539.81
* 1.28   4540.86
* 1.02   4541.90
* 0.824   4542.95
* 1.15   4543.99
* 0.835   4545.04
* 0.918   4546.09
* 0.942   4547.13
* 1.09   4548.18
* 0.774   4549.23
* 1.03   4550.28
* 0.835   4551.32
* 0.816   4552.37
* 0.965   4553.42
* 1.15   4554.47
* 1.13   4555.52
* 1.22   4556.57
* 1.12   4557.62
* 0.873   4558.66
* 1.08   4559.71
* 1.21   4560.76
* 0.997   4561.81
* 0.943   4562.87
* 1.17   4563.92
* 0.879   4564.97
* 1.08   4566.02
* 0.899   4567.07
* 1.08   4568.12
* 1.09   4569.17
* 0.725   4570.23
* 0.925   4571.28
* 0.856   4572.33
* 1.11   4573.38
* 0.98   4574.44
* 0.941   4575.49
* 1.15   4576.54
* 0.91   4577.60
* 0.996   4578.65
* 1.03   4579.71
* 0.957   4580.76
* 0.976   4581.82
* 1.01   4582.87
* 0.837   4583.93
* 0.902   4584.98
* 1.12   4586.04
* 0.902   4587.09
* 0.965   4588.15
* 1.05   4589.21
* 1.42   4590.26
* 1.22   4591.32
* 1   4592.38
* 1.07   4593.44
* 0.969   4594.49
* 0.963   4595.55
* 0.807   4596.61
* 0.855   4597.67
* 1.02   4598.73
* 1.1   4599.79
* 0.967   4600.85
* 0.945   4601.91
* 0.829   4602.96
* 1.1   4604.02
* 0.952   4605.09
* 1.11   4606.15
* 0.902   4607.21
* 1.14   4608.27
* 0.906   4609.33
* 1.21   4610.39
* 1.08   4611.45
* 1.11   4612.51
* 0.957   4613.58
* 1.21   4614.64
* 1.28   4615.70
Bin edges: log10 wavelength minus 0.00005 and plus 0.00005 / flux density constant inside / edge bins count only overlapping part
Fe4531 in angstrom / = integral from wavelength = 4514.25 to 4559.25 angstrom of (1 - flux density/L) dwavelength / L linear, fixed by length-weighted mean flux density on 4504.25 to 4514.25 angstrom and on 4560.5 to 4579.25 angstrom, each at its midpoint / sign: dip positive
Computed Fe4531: 0.94 angstrom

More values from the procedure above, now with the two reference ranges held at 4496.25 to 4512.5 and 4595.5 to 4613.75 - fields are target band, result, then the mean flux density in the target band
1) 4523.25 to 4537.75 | 0.79 angstrom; 0.968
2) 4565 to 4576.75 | 0.39 angstrom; 0.977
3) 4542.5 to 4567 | 0.36 angstrom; 1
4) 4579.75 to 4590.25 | 0.12 angstrom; 0.995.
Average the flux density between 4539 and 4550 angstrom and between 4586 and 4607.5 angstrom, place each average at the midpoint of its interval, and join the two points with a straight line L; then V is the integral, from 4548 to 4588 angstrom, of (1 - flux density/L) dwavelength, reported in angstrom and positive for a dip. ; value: 0.94 angstrom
